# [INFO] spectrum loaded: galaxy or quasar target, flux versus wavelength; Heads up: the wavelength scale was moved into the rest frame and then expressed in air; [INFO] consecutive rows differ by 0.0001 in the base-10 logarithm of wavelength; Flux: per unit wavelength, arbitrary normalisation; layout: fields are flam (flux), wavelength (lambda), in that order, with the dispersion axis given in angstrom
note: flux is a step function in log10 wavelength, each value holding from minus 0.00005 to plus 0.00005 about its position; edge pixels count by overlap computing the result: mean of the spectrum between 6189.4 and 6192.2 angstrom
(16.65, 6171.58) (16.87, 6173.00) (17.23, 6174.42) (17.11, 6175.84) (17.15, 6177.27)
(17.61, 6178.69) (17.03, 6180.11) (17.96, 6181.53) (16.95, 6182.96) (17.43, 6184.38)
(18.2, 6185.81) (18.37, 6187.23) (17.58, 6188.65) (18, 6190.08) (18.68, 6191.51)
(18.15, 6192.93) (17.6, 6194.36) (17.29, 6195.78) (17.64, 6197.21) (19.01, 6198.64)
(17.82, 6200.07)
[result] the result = 18.3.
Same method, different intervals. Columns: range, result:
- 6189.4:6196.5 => 17.9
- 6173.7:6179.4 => 17.3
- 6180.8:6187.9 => 17.8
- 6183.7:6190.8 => 17.9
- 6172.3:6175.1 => 17.1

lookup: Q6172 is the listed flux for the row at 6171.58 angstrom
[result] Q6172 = 16.65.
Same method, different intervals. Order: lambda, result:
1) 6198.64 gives 19.01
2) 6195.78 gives 17.29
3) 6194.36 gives 17.6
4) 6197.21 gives 17.64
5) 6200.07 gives 17.82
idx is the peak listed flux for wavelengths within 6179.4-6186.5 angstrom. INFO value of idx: 18.2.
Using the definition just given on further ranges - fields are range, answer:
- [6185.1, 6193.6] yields 18.68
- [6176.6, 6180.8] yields 17.61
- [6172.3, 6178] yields 17.23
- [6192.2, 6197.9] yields 18.15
